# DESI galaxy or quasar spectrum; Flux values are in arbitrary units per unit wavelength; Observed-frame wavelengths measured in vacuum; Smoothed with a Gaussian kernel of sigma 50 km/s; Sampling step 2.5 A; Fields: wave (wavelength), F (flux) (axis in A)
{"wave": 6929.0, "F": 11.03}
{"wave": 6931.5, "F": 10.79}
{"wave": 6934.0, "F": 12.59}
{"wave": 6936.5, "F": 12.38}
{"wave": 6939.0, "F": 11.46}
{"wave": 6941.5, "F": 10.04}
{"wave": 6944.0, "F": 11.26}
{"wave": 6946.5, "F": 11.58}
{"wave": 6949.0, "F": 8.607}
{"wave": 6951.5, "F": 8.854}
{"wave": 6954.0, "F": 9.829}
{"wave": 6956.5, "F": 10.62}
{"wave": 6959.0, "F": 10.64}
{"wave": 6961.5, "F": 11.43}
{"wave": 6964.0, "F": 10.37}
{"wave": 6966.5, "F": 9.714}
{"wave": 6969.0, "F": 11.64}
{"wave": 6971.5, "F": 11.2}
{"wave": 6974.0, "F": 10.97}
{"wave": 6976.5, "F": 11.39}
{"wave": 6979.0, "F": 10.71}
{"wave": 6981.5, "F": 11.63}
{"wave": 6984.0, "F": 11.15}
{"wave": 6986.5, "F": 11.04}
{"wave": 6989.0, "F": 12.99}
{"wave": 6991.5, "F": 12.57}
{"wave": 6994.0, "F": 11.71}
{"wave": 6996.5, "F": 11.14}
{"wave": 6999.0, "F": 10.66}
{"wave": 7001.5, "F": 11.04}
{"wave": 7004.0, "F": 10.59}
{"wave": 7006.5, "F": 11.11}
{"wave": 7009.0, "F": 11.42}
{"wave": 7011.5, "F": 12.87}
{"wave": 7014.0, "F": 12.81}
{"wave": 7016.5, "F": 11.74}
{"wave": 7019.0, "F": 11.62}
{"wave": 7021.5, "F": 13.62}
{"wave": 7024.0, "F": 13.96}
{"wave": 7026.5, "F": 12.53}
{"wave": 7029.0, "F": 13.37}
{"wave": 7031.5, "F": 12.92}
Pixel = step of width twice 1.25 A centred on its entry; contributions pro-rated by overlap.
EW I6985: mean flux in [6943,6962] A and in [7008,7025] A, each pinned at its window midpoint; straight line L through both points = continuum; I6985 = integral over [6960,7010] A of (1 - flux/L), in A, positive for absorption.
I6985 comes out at 0.9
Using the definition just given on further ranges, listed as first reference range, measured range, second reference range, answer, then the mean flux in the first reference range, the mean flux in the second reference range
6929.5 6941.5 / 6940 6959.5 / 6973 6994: 2.4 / 11.6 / 11.6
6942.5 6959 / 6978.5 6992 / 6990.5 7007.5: -0.9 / 10.2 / 11.2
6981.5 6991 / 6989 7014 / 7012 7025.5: 1.3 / 11.8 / 12.8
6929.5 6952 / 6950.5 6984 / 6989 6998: 2.1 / 10.9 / 11.9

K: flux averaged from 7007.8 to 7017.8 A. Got 12.2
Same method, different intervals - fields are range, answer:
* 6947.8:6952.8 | 8.74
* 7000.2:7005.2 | 10.8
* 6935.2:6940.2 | 11.9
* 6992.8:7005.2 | 11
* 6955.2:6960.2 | 10.6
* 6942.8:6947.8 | 11.4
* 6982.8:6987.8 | 11.1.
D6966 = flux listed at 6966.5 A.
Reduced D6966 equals 9.714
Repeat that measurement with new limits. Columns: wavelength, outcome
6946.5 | 11.58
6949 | 8.607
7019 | 11.62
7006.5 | 11.11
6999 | 10.66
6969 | 11.64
